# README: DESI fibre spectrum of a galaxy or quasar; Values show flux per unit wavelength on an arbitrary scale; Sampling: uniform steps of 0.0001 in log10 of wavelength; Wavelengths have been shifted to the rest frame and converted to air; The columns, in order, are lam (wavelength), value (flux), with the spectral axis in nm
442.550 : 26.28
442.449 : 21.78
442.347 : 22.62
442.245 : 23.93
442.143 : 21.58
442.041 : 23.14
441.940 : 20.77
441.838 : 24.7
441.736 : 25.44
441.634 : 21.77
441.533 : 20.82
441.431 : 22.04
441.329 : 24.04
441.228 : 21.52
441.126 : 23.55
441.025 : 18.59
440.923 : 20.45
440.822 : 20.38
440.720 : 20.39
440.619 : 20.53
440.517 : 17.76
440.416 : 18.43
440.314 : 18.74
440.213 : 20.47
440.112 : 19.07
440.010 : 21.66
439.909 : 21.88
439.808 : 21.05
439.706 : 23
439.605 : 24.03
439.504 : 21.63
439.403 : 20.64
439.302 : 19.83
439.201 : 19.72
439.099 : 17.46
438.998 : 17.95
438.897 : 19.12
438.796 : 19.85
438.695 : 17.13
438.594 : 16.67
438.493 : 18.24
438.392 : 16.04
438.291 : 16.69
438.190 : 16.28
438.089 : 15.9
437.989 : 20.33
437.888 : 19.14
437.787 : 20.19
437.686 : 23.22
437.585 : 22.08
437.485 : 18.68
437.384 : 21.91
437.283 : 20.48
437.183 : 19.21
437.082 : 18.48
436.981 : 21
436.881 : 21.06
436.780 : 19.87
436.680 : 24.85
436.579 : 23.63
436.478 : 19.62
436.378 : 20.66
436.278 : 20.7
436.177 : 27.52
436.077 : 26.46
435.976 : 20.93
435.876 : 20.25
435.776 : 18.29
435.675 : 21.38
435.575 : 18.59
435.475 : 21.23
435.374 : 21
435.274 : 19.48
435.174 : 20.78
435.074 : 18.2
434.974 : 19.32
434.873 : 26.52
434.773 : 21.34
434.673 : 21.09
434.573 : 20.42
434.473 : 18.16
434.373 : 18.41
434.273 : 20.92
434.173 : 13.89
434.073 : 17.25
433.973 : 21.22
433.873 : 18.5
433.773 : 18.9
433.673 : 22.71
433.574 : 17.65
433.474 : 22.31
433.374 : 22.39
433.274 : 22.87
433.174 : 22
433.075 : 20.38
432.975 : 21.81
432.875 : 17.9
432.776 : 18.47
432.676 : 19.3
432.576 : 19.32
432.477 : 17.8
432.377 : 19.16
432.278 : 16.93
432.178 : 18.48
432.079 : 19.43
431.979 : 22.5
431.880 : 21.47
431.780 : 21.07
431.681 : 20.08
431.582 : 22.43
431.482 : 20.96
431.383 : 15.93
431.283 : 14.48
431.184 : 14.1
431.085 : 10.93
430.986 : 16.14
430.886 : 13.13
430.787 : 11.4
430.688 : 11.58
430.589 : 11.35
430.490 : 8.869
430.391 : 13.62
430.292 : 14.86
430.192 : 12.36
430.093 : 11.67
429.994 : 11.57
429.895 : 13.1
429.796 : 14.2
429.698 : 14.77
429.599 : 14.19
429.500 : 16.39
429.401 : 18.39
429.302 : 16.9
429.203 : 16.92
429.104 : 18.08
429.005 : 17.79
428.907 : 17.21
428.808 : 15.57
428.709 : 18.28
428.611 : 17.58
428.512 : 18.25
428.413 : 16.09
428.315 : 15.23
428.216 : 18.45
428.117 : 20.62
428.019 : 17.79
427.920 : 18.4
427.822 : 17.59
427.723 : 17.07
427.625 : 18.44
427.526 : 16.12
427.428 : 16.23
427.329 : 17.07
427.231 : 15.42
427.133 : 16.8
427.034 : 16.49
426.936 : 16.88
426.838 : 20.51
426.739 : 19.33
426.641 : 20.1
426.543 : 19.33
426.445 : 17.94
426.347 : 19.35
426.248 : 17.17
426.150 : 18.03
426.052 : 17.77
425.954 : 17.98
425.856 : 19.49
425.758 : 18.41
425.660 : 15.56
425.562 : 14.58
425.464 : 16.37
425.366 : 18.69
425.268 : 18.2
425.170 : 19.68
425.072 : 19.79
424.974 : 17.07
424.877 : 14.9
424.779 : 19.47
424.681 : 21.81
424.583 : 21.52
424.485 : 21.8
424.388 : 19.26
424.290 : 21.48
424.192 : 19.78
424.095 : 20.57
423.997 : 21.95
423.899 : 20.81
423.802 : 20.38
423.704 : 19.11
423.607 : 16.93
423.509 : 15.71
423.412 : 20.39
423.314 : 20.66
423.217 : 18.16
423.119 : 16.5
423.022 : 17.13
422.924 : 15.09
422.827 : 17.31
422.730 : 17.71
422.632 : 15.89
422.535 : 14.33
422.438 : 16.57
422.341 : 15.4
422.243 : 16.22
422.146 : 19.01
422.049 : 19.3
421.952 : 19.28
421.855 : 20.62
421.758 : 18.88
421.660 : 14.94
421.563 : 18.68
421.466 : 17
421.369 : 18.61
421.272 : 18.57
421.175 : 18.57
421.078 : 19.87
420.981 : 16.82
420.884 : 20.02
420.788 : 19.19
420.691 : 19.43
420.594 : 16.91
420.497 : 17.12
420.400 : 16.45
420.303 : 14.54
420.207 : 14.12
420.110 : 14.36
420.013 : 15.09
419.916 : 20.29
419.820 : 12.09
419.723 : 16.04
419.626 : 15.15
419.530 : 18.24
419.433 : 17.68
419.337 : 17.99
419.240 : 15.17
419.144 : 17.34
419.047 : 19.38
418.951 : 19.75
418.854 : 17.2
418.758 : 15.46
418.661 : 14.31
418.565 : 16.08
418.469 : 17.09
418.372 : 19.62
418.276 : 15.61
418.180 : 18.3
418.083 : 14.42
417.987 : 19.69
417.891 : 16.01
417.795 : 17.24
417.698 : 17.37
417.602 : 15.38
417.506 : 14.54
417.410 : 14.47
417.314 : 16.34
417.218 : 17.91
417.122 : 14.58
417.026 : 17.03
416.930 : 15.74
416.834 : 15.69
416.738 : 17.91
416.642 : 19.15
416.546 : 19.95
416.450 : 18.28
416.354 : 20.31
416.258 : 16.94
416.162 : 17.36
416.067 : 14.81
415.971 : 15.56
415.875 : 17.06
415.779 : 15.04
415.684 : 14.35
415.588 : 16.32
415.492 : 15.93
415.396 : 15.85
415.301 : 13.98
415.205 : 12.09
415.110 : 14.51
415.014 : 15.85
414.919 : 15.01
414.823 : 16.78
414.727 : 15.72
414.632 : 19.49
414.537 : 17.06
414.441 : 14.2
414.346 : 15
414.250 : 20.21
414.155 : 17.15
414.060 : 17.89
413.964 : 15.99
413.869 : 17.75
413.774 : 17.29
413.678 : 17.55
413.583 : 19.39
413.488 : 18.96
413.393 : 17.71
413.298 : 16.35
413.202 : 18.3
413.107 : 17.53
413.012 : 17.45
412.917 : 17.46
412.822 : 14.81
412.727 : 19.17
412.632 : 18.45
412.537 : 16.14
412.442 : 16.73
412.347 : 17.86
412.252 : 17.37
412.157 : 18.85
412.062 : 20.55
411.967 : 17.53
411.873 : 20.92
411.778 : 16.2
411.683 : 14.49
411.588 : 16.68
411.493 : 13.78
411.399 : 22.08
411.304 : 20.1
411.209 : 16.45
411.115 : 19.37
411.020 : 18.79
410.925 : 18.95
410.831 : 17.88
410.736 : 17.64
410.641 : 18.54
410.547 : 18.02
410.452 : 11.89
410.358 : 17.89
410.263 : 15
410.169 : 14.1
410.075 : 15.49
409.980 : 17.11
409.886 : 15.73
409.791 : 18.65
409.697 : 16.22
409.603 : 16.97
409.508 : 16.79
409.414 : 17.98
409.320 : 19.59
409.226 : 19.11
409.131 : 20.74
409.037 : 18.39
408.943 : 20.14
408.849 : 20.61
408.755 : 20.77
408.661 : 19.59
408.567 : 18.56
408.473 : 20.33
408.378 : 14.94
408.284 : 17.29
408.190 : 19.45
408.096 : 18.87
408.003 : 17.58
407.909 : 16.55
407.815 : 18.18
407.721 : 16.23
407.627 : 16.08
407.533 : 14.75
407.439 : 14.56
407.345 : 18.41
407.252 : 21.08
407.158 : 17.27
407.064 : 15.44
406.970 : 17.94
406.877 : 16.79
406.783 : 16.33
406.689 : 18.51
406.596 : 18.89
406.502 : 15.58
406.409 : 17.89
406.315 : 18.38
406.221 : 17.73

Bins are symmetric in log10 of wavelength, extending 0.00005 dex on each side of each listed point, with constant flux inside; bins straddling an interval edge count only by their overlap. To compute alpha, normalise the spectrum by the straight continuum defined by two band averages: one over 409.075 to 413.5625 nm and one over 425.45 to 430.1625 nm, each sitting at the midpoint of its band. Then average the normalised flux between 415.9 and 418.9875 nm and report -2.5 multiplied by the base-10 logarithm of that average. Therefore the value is 0.03 mag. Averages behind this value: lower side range 17.6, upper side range 17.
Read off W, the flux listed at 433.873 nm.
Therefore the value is 18.5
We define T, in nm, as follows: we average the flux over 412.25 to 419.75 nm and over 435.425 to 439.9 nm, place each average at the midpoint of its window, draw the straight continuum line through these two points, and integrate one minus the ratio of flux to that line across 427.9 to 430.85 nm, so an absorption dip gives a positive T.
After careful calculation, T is 0.56 nm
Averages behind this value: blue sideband 16.8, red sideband 20.3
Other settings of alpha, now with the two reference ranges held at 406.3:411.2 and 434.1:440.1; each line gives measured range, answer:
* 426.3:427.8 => 0.09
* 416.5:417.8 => 0.11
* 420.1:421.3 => 0.08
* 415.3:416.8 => 0.09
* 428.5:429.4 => 0.12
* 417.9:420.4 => 0.12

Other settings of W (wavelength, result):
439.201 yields 19.72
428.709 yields 18.28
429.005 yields 17.79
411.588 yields 16.68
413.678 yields 17.55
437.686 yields 23.22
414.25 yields 20.21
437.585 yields 22.08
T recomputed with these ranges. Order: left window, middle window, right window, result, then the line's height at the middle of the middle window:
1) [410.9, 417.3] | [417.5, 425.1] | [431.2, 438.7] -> 0.17 nm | 18.1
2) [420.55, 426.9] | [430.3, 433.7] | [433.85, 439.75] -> 0.29 nm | 19.5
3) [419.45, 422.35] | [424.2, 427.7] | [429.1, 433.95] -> -0.20 nm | 17.3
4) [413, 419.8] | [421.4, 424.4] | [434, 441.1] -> -0.07 nm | 17.8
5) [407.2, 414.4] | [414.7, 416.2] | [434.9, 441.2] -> 0.23 nm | 18.1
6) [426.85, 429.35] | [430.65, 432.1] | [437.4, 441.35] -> 0.08 nm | 18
